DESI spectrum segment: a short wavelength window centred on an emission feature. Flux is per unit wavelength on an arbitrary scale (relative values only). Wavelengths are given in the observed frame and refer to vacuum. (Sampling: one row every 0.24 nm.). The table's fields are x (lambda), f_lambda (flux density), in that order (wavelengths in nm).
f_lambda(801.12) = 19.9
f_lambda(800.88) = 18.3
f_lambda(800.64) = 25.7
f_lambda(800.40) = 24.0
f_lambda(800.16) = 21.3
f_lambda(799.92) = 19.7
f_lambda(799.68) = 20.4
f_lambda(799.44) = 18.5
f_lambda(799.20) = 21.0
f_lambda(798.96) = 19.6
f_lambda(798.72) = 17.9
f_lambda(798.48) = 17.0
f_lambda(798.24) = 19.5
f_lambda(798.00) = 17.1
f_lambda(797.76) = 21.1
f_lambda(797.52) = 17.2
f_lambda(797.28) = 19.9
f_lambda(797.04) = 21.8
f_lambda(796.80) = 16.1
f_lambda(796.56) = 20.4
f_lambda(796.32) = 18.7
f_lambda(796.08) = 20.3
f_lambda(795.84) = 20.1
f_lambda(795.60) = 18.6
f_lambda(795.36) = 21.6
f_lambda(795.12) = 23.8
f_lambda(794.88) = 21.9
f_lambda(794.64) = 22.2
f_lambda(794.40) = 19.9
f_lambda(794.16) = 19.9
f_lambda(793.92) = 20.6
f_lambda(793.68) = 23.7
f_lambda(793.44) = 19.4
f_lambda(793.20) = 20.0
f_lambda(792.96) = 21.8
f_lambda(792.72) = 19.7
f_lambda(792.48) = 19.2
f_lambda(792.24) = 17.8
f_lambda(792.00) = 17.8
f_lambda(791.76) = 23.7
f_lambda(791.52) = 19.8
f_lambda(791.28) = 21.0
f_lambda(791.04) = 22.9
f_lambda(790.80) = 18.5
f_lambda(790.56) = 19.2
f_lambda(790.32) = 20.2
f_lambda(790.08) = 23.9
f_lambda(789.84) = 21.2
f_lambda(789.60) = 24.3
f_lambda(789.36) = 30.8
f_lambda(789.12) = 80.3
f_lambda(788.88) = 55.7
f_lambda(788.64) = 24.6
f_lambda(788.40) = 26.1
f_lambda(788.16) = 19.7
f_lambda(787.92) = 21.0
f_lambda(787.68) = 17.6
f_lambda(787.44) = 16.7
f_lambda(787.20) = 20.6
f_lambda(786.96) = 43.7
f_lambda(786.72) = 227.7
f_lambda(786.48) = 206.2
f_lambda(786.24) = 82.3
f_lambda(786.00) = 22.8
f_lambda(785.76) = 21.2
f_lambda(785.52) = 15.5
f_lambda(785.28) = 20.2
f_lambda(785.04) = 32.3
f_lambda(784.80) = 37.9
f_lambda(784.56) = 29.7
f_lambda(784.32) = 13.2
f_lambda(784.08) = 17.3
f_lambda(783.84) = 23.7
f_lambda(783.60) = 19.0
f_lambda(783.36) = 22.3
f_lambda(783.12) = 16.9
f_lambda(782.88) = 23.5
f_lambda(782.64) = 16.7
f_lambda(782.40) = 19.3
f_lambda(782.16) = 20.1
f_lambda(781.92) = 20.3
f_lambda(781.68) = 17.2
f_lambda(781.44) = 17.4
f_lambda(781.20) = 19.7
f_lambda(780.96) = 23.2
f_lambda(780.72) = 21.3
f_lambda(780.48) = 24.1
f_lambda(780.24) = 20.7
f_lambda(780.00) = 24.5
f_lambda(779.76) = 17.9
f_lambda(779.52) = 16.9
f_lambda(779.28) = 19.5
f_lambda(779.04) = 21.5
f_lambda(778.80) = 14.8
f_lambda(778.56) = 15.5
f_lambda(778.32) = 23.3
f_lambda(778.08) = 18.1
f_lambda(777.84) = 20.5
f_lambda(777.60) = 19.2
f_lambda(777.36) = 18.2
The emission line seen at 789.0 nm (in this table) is [N II]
